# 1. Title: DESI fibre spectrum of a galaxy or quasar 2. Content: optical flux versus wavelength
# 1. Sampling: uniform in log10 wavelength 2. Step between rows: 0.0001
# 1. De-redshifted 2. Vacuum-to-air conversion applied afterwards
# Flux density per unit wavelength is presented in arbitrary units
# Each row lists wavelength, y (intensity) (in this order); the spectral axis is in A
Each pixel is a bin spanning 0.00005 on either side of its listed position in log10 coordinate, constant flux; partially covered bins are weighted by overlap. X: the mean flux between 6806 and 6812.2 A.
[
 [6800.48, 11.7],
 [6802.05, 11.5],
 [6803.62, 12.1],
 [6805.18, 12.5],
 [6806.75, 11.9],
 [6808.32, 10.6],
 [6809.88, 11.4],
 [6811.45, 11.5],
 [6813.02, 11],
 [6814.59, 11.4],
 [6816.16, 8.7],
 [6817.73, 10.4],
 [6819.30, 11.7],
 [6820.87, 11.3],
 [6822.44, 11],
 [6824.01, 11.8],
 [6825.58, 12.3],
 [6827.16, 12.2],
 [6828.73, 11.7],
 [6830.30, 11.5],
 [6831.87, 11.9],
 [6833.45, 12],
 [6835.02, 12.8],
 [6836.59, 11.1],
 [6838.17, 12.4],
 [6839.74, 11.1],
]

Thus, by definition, 11.4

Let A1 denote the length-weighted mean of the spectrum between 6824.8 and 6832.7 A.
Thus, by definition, 11.9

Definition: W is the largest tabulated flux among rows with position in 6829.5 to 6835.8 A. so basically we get 12.8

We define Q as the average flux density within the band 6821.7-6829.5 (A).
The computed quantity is 11.8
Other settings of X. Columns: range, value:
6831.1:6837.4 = 11.9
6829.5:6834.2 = 11.8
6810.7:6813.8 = 11.2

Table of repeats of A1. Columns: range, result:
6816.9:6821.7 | 11.1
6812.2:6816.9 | 10.4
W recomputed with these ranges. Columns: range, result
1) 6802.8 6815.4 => 12.5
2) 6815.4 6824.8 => 11.8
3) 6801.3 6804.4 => 12.1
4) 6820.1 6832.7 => 12.3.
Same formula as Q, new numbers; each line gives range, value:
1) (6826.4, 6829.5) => 12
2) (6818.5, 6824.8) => 11.5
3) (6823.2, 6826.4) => 12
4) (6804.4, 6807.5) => 12.2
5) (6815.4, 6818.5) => 9.55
